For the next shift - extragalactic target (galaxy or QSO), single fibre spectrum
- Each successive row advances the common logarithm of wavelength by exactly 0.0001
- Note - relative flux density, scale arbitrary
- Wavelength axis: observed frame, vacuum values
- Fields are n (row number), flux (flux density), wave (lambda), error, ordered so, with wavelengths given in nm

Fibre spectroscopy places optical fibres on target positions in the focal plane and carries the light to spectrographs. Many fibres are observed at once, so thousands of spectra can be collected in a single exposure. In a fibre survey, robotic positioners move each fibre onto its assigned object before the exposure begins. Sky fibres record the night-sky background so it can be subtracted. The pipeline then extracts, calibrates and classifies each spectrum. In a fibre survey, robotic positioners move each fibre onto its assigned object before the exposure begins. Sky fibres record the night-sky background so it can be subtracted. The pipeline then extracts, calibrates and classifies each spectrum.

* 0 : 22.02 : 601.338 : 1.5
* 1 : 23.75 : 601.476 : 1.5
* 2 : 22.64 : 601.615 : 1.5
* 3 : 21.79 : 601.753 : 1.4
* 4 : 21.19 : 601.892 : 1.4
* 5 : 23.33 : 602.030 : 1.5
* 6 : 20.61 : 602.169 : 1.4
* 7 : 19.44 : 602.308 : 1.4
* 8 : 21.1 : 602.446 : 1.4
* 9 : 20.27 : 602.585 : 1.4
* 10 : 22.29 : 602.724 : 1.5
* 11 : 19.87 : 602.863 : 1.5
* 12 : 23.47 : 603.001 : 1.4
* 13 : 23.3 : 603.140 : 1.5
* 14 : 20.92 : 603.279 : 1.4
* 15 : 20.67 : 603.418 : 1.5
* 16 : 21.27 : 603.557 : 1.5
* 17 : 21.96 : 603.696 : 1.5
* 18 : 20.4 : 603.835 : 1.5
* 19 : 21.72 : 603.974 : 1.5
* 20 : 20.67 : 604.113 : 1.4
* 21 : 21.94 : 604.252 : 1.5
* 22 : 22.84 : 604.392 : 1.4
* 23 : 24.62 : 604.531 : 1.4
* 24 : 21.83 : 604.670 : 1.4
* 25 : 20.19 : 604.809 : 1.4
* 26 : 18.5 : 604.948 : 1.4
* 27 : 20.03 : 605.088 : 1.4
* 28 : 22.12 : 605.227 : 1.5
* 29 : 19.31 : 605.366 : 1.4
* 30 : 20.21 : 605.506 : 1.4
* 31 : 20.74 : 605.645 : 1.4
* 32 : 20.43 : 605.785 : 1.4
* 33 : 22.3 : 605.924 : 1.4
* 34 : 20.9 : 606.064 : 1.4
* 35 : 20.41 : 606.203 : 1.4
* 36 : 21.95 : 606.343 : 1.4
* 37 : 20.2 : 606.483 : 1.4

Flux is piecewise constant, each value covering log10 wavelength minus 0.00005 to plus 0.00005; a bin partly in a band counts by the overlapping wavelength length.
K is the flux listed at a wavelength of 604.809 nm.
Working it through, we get 20.19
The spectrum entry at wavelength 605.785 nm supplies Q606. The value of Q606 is 20.43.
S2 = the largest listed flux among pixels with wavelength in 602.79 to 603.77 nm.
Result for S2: 23.47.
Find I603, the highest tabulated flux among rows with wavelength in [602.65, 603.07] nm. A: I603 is 23.47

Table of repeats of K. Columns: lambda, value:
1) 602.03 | 23.33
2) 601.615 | 22.64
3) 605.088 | 20.03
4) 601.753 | 21.79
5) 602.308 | 19.44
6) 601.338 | 22.02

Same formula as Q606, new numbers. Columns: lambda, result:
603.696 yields 21.96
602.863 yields 19.87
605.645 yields 20.74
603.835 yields 20.4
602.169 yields 20.61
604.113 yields 20.67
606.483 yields 20.2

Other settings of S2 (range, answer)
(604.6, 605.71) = 22.12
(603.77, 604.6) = 24.62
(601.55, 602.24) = 23.33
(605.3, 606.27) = 22.3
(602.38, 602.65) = 21.1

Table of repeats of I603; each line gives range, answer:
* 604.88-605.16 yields 20.03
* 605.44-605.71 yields 20.74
